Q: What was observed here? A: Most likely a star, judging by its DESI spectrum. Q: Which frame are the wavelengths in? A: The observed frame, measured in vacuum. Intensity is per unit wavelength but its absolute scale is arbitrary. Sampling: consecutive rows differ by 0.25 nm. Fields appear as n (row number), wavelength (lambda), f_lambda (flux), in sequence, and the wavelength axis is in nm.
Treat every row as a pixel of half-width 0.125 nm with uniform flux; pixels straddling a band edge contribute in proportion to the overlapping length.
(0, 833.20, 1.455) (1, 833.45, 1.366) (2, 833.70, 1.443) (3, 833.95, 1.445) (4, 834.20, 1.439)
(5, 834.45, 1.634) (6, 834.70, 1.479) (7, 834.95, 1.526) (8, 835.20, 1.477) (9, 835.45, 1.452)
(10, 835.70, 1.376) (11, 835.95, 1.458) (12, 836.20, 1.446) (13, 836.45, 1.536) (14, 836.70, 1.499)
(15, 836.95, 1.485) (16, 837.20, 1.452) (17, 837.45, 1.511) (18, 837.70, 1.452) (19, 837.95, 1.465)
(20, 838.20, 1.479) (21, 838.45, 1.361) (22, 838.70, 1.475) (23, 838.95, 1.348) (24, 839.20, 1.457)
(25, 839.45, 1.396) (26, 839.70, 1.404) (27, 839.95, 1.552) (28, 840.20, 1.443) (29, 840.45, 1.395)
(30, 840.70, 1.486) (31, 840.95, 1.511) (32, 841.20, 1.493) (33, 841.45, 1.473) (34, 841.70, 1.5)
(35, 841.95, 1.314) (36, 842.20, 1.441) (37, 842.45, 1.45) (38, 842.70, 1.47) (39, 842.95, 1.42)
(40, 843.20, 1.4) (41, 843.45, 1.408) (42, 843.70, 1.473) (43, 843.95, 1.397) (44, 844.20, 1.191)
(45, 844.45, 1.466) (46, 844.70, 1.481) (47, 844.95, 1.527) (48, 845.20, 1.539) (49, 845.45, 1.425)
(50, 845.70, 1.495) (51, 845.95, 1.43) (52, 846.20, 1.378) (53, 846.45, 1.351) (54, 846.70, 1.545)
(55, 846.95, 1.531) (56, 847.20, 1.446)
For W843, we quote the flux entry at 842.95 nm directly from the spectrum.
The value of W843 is 1.42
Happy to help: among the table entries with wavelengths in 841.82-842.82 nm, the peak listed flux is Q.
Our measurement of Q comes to 1.47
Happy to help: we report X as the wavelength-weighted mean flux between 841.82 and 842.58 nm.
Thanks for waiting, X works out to 1.4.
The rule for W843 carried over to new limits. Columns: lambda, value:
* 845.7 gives 1.495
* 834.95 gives 1.526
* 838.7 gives 1.475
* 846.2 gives 1.378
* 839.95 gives 1.552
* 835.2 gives 1.477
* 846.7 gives 1.545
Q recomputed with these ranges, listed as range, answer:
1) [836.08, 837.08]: 1.536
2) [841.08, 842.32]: 1.5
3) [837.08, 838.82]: 1.511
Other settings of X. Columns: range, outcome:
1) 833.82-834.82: 1.5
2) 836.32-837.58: 1.5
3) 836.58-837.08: 1.49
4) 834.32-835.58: 1.51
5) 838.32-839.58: 1.41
